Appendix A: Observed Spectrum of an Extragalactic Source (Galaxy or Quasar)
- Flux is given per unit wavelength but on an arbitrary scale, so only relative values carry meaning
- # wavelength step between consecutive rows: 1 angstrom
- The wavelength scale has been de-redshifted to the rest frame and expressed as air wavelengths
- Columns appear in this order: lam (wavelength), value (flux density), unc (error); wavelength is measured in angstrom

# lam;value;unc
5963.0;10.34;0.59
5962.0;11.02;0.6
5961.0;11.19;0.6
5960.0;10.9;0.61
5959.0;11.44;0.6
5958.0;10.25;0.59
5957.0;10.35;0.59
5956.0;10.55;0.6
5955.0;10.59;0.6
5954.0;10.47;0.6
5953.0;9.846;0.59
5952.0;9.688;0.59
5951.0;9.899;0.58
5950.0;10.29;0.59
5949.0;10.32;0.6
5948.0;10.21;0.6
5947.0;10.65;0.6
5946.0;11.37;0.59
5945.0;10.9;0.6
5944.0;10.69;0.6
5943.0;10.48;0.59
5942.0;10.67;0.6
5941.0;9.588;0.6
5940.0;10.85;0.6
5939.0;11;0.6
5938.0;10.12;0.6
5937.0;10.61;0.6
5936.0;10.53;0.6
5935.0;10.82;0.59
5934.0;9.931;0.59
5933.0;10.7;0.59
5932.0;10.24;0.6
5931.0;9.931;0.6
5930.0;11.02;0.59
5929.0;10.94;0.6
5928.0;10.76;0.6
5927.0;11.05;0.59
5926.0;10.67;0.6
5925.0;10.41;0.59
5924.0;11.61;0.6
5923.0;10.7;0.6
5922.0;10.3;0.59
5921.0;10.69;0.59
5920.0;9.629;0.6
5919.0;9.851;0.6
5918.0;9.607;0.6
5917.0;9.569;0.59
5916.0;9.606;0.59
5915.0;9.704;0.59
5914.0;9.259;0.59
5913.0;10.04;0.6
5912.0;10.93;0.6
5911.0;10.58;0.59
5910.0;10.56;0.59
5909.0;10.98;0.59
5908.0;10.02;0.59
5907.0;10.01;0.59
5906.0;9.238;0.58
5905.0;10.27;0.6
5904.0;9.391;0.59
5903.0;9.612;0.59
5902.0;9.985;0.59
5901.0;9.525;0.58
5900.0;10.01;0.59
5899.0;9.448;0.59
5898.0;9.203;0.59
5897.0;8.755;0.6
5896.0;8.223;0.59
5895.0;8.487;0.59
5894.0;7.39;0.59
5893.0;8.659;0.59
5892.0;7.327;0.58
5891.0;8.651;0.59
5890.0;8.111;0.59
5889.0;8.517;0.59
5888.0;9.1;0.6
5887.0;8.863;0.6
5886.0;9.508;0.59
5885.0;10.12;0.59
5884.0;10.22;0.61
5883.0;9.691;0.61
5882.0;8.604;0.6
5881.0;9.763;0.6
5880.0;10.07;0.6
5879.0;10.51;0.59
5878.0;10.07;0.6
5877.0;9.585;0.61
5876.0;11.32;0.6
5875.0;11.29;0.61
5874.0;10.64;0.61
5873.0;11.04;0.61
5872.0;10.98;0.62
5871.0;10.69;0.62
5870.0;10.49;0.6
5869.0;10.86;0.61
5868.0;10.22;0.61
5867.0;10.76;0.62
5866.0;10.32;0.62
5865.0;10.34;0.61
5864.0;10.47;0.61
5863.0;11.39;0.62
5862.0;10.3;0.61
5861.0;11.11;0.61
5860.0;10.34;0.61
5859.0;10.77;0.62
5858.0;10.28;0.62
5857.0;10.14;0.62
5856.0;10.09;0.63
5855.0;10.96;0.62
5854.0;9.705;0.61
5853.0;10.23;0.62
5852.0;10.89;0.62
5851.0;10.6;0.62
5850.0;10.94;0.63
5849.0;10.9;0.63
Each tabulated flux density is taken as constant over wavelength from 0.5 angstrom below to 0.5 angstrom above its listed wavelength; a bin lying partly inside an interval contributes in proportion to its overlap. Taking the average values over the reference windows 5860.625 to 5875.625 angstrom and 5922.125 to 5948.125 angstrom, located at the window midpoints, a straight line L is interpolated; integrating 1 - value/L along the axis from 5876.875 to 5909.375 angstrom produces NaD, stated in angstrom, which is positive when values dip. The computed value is 4.2 angstrom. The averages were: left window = 10.7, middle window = 9.32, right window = 10.6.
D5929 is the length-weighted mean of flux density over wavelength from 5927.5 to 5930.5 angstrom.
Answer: 10.9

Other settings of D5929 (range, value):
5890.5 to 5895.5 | 8.1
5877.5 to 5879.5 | 10.3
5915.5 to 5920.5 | 9.65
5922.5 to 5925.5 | 10.9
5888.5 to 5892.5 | 8.15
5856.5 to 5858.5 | 10.2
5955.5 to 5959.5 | 10.6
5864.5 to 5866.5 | 10.3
